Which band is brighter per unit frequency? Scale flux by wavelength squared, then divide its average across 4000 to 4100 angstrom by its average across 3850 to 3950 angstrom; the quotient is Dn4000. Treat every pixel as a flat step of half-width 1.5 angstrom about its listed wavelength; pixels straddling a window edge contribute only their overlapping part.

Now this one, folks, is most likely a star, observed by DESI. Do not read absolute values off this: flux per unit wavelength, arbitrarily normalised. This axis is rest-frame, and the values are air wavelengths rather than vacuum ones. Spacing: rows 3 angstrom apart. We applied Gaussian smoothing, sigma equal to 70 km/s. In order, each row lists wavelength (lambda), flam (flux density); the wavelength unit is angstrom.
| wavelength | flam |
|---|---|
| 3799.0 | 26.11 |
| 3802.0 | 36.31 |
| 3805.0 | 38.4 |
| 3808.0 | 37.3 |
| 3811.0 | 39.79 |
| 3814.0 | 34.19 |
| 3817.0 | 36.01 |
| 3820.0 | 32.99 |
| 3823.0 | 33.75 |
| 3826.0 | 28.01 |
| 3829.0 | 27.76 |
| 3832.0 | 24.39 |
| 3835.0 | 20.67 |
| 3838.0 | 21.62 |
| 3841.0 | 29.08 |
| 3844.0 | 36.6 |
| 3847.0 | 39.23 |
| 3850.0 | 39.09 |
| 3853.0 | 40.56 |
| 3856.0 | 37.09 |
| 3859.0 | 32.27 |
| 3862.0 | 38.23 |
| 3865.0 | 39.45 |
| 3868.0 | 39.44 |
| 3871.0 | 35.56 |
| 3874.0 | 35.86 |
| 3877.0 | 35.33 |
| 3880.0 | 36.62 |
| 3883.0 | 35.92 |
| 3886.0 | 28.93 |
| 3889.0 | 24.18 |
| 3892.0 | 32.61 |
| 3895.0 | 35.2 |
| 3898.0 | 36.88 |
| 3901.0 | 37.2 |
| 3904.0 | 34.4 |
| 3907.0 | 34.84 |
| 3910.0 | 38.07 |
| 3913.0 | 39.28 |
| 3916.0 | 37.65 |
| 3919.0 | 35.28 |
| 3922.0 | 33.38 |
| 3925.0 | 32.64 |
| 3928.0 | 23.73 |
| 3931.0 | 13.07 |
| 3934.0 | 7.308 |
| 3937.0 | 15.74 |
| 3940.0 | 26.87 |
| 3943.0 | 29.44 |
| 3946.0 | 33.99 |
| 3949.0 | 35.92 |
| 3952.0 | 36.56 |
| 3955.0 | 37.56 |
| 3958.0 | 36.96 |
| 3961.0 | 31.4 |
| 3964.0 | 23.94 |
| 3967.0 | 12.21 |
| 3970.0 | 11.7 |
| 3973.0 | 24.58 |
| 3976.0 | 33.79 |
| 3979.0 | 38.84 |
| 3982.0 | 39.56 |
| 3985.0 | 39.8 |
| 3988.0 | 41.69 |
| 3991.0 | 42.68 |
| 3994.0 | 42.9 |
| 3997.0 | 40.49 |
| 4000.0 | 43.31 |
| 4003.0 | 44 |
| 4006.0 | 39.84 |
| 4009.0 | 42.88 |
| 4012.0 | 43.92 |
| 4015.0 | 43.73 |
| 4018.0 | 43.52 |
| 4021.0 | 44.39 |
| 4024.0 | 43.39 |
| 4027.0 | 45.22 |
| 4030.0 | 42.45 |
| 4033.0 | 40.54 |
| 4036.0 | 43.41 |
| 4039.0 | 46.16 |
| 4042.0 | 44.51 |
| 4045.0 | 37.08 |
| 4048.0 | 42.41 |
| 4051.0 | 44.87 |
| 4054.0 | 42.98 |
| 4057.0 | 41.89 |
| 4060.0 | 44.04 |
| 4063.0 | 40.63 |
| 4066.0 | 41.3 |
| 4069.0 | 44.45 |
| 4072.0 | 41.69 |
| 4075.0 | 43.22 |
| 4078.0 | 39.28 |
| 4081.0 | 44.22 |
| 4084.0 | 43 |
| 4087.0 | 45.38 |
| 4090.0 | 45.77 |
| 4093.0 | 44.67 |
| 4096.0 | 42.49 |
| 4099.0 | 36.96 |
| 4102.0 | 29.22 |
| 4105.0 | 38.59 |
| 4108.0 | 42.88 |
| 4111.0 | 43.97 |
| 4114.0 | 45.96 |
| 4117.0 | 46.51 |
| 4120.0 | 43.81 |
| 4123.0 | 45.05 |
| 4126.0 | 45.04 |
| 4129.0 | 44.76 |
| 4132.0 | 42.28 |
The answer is 1.42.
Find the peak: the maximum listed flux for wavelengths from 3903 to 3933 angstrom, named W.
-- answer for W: 39.28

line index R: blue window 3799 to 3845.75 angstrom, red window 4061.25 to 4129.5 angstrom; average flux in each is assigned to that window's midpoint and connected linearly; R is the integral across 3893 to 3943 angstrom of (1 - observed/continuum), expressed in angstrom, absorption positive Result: 7.40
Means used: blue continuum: 31.6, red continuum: 42.5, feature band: 30.1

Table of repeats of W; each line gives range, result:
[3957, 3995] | 42.9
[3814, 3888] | 40.56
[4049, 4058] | 44.87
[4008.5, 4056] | 46.16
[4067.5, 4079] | 44.45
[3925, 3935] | 32.64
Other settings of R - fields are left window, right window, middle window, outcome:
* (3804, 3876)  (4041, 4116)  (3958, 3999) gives 6.25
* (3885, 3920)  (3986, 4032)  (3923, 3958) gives 9.80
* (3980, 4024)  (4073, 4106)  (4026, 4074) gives -1.14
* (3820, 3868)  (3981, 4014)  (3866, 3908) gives 0.89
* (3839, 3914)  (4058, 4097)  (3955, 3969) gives 4.29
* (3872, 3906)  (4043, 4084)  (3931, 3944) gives 6.31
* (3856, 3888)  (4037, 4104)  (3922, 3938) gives 7.47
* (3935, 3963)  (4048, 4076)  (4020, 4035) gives -1.53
